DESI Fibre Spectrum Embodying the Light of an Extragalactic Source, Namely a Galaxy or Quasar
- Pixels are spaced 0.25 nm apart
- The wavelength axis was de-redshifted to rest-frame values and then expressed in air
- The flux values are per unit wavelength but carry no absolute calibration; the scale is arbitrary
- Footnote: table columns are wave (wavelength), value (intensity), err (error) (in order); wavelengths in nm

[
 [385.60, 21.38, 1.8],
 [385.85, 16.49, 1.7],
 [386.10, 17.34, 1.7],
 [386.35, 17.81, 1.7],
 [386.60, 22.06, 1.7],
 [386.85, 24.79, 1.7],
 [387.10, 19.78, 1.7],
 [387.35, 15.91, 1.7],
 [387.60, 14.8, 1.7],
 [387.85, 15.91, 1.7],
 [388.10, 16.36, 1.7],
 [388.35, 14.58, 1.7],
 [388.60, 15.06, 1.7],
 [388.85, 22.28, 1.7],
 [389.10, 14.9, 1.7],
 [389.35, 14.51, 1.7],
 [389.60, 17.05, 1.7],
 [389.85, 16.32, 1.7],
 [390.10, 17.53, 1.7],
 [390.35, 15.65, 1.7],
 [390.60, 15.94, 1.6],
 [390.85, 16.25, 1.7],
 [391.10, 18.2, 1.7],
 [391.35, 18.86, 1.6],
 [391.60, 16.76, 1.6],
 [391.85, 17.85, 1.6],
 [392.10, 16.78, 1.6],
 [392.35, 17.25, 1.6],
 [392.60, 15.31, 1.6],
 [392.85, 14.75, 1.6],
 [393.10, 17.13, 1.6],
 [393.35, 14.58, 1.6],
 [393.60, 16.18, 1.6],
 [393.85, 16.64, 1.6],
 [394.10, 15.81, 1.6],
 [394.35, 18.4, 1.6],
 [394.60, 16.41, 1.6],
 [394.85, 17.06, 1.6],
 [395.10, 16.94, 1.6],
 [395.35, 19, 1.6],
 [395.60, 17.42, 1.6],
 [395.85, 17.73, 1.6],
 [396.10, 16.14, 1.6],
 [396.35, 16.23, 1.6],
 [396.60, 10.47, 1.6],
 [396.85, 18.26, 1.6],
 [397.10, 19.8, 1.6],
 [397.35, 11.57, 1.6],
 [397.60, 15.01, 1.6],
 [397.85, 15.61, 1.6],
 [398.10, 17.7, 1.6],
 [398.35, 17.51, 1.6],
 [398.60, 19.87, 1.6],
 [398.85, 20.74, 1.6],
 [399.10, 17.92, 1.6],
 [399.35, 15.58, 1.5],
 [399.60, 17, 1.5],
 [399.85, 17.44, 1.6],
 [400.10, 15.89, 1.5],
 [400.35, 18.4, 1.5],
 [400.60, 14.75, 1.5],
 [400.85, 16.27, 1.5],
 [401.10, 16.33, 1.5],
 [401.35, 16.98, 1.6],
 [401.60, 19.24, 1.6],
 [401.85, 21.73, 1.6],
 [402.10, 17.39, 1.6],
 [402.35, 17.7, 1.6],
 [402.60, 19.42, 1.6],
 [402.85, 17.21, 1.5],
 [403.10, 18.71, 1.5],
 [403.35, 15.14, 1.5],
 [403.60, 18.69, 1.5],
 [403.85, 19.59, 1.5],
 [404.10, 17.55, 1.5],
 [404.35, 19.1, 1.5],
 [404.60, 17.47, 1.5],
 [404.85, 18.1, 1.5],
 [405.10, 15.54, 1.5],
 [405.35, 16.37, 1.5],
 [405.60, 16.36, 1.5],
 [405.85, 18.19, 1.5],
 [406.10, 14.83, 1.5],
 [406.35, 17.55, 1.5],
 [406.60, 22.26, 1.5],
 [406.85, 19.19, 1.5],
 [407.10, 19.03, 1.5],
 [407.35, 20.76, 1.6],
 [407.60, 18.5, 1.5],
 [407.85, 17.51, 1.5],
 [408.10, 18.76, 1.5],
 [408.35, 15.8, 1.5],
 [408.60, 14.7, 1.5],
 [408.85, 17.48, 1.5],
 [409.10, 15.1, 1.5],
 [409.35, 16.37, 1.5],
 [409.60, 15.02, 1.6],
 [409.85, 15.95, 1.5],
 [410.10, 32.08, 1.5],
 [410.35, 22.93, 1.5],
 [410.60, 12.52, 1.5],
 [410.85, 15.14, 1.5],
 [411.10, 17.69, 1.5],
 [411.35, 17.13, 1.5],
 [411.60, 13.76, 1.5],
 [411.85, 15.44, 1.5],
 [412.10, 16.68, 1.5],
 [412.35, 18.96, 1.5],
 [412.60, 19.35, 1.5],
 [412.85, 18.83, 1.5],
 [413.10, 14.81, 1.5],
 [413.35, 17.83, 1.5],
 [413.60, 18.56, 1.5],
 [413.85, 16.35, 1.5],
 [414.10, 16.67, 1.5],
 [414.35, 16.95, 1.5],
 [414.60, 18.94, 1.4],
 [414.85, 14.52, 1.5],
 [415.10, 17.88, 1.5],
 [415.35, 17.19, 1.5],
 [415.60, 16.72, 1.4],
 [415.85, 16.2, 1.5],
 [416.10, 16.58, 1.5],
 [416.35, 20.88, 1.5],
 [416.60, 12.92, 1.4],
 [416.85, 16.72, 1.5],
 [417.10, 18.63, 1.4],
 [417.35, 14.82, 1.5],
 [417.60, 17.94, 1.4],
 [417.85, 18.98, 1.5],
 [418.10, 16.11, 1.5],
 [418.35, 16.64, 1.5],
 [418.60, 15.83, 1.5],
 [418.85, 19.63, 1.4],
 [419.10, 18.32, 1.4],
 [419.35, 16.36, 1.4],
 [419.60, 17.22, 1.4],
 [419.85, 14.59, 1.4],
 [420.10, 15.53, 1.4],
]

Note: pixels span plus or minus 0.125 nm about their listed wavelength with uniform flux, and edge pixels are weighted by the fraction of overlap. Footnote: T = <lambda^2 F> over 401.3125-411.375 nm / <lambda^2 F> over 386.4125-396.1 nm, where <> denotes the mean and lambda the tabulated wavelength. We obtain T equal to 1.14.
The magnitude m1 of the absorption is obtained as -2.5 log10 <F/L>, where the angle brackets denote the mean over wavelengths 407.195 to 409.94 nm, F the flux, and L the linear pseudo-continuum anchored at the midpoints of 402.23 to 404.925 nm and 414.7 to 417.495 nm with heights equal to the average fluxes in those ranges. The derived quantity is 0.04 mag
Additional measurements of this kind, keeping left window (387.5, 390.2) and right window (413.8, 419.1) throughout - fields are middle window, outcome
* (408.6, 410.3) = -0.105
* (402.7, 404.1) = -0.074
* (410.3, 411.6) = 0.031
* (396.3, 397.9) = 0.089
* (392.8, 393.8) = 0.042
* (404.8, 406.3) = 0.014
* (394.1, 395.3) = -0.046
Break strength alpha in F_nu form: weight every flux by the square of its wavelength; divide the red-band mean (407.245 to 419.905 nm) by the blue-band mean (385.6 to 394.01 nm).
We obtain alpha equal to 1.14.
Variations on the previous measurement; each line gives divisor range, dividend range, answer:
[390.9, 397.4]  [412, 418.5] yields 1.14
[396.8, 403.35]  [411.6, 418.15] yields 1.05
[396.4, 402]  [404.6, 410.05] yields 1.07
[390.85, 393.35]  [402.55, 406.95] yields 1.13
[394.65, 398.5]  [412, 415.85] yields 1.15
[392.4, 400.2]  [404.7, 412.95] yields 1.13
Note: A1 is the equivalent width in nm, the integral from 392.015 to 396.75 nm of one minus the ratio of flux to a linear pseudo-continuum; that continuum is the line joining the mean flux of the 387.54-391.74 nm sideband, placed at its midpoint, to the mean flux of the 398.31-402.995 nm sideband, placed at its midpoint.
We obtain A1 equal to 0.205 nm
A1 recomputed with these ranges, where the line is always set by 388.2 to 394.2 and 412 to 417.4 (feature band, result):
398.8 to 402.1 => -0.140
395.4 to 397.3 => 0.020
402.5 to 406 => -0.159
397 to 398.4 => 0.053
